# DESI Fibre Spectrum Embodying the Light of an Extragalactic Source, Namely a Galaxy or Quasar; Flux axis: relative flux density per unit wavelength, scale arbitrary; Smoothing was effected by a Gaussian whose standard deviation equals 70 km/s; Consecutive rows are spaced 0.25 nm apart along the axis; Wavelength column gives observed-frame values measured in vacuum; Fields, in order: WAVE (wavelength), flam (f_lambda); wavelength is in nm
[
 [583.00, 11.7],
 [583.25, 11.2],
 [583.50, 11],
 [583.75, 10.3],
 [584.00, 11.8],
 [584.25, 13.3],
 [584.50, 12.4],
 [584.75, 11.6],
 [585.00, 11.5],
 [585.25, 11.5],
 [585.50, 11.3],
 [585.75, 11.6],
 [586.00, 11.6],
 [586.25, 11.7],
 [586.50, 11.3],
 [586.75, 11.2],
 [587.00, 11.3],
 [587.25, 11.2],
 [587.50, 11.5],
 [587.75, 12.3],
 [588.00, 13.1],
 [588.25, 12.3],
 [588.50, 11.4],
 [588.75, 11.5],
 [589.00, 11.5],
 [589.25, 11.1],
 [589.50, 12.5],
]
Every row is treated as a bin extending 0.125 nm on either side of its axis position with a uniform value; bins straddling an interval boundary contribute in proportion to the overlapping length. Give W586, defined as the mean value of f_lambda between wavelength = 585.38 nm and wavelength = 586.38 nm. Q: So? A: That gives 11.6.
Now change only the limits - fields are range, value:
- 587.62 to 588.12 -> 12.7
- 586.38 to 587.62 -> 11.3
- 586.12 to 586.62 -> 11.5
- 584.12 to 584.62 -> 12.8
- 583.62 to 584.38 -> 11.8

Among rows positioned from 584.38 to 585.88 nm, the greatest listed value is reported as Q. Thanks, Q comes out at 12.4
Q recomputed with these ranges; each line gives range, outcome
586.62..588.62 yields 13.1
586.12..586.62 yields 11.7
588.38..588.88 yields 11.5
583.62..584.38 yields 13.3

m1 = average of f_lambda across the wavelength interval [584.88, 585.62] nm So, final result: 11.4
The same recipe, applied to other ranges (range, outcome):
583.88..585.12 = 12.1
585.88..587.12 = 11.4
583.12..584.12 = 11.1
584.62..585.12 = 11.6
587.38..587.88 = 11.9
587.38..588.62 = 12.1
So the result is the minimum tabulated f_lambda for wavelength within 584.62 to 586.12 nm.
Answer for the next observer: 11.3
